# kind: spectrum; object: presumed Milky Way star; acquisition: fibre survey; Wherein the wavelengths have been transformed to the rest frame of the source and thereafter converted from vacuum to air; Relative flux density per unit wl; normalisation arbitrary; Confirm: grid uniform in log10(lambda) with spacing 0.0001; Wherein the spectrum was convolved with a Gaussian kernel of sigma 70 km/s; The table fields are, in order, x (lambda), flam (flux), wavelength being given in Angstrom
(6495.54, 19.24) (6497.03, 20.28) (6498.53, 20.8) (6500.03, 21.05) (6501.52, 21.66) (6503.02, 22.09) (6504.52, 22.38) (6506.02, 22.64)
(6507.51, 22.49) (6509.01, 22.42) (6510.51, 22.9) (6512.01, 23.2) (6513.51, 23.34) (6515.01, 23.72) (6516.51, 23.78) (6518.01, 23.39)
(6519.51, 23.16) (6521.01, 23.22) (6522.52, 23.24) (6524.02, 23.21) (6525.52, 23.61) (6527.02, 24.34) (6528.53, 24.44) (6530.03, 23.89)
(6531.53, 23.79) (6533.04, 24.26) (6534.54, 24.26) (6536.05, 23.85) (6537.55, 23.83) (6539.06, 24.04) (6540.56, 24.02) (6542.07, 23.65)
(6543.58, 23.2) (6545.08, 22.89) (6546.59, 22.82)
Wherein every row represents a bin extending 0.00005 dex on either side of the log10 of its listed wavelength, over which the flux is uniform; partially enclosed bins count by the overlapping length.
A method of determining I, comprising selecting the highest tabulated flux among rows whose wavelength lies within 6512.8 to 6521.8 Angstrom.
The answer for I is 23.78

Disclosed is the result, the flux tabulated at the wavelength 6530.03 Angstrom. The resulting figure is 23.89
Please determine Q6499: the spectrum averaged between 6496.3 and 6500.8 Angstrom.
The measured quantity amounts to 20.7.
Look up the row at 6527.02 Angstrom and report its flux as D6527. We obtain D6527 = 24.34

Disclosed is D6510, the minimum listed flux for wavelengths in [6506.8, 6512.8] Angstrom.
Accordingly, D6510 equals 22.42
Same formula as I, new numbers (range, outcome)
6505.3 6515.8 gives 23.72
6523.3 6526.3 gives 23.61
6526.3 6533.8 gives 24.44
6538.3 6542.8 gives 24.04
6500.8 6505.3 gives 22.38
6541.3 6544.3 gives 23.65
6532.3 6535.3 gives 24.26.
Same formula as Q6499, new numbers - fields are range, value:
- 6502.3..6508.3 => 22.4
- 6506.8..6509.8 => 22.4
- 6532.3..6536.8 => 24.1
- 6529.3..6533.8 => 24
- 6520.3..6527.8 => 23.5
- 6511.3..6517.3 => 23.5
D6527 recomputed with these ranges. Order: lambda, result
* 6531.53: 23.79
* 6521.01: 23.22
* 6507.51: 22.49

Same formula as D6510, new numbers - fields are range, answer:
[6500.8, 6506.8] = 21.66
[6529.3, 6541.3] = 23.79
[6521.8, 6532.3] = 23.21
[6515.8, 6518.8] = 23.39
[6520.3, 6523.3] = 23.22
